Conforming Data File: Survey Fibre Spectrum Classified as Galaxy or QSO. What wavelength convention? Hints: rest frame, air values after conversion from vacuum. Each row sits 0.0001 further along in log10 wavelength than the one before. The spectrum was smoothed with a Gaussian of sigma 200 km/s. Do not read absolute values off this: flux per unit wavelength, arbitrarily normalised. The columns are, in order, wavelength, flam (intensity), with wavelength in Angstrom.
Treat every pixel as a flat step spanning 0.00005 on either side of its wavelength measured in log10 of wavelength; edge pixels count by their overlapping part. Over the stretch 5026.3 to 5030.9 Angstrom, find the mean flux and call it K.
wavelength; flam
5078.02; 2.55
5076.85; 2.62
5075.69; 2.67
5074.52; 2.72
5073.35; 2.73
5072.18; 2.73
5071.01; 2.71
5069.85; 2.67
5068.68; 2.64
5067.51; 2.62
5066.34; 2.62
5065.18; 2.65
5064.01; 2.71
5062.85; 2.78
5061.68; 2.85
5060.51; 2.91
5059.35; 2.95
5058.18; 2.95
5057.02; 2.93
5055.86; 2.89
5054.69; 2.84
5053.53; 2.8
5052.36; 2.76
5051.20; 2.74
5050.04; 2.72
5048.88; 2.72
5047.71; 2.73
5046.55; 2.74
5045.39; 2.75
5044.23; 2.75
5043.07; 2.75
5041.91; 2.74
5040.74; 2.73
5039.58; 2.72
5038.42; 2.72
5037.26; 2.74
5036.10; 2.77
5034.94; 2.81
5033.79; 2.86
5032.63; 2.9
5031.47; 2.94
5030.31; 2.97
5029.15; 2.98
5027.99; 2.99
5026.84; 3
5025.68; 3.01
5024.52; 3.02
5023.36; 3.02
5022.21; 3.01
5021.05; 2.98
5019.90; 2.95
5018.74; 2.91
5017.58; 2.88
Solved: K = 2.99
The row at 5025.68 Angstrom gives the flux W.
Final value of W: 3.01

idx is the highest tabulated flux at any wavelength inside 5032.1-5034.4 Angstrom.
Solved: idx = 2.9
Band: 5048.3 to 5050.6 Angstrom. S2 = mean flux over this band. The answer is 2.72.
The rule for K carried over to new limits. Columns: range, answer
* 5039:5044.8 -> 2.74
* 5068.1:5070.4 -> 2.65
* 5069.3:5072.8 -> 2.71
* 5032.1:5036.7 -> 2.84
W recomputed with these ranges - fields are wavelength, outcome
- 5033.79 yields 2.86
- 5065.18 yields 2.65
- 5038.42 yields 2.72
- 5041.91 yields 2.74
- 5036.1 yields 2.77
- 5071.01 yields 2.71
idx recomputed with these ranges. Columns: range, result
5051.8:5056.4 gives 2.89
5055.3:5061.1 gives 2.95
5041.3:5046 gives 2.75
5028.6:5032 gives 2.98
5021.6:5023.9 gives 3.02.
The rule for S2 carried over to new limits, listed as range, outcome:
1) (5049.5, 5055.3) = 2.77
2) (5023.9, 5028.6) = 3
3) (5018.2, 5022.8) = 2.97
